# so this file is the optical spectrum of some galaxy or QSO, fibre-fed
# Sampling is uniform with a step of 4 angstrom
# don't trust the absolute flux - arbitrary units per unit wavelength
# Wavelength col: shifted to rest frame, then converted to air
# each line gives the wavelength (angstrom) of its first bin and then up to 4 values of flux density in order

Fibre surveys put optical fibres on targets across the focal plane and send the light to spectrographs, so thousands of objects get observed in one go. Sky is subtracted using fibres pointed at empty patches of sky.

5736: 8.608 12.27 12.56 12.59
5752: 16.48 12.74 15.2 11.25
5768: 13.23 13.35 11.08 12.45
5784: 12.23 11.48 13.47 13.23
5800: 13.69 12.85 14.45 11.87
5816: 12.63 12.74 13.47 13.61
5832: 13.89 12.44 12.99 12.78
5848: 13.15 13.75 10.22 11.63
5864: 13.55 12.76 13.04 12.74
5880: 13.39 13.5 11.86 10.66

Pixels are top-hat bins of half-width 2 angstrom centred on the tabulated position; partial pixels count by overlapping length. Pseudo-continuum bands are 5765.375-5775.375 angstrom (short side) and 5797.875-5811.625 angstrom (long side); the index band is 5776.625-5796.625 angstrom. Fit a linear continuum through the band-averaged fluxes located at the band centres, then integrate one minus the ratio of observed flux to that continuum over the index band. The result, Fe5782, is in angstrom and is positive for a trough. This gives 1.1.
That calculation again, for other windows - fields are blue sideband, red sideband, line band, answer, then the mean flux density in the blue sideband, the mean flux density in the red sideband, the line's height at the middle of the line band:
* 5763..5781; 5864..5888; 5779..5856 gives -1.9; 12.3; 13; 12.6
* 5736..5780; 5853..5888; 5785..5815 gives -0.5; 12.8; 12.6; 12.8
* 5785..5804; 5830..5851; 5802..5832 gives -0.3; 12.9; 13.1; 13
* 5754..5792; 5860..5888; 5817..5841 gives -0.7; 12.6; 13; 12.8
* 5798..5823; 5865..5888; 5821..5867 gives 0.6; 13.1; 13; 13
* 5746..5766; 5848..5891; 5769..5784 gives 1.2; 13.7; 12.6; 13.5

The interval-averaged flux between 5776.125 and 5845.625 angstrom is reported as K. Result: 12.9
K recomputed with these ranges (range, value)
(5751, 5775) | 13.5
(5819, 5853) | 13.2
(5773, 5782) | 11.9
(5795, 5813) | 13.3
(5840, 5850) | 13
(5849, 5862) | 12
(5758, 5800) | 12.7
